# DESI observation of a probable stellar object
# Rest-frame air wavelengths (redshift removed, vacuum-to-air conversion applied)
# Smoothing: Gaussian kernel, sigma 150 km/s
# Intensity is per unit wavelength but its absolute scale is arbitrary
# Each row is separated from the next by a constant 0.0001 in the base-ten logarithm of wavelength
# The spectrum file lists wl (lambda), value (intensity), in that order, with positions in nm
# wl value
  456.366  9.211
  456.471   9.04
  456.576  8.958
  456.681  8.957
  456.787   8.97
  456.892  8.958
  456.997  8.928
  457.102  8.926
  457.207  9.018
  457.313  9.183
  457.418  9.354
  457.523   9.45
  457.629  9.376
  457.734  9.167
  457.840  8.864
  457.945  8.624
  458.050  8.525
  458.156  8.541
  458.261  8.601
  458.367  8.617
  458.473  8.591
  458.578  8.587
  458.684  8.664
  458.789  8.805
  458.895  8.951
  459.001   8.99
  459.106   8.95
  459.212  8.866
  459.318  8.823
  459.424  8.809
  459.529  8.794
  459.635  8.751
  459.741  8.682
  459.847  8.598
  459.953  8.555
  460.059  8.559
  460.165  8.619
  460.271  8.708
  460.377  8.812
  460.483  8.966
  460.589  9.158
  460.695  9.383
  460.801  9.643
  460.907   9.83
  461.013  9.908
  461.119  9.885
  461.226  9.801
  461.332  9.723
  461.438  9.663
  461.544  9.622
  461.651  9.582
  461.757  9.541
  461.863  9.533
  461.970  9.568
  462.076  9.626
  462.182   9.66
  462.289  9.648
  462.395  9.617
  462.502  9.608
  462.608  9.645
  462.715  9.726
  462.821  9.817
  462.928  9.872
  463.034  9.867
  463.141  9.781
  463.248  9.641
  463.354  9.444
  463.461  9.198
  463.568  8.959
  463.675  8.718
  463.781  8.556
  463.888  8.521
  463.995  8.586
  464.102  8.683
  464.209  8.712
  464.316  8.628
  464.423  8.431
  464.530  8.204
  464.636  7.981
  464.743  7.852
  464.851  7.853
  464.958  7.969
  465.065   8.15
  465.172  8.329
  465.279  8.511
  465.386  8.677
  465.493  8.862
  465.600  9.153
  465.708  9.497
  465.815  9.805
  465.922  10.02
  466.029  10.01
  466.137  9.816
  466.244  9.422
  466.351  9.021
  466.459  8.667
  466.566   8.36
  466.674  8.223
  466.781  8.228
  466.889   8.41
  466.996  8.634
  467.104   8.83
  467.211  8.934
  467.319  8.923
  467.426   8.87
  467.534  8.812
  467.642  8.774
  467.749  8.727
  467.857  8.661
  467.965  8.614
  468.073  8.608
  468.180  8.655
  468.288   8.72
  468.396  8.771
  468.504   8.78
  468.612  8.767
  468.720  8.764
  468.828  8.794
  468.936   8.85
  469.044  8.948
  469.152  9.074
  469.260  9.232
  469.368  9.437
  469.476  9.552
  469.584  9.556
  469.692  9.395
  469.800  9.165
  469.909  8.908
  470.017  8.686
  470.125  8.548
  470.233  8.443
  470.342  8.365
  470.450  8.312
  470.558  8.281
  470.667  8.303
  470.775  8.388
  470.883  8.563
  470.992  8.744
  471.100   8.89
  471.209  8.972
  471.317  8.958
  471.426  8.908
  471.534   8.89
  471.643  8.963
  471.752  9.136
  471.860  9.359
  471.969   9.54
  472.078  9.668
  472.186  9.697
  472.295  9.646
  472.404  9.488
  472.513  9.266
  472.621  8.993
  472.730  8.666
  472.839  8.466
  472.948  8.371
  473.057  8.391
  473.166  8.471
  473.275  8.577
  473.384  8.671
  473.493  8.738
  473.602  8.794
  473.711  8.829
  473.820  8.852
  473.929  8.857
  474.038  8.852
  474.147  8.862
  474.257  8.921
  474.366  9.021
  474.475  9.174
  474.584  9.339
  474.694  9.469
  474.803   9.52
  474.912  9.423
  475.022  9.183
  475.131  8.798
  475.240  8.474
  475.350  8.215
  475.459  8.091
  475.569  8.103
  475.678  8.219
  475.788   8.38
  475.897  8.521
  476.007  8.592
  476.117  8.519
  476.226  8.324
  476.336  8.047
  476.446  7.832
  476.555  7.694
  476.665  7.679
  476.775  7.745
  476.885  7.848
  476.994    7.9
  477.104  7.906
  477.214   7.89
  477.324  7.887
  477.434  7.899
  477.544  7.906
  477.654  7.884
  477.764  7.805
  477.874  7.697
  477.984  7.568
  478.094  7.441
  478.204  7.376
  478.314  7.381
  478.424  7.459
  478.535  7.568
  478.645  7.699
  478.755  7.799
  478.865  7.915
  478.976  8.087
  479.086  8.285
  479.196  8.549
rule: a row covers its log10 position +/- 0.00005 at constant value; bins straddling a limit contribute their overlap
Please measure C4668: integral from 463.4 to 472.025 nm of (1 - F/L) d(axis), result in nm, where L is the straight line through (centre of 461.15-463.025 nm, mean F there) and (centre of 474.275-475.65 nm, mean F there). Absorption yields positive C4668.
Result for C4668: 0.486 nm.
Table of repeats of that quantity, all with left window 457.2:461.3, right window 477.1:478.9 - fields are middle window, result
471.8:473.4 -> -0.19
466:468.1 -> -0.09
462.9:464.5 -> -0.06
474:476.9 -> -0.25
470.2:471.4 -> -0.06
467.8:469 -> -0.05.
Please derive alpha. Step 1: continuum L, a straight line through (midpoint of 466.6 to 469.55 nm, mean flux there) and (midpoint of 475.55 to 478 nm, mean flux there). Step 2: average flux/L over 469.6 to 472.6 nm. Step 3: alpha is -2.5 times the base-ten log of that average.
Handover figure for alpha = -0.05 mag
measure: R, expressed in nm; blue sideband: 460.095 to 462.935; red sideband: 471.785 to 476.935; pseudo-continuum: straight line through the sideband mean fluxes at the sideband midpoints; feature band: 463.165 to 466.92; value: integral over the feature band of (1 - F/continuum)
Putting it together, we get 0.21 nm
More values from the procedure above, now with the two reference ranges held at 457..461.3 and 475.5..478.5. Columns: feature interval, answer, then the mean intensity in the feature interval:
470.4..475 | -0.44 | 8.94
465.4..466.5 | -0.11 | 9.41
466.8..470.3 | -0.19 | 8.86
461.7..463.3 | -0.16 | 9.68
